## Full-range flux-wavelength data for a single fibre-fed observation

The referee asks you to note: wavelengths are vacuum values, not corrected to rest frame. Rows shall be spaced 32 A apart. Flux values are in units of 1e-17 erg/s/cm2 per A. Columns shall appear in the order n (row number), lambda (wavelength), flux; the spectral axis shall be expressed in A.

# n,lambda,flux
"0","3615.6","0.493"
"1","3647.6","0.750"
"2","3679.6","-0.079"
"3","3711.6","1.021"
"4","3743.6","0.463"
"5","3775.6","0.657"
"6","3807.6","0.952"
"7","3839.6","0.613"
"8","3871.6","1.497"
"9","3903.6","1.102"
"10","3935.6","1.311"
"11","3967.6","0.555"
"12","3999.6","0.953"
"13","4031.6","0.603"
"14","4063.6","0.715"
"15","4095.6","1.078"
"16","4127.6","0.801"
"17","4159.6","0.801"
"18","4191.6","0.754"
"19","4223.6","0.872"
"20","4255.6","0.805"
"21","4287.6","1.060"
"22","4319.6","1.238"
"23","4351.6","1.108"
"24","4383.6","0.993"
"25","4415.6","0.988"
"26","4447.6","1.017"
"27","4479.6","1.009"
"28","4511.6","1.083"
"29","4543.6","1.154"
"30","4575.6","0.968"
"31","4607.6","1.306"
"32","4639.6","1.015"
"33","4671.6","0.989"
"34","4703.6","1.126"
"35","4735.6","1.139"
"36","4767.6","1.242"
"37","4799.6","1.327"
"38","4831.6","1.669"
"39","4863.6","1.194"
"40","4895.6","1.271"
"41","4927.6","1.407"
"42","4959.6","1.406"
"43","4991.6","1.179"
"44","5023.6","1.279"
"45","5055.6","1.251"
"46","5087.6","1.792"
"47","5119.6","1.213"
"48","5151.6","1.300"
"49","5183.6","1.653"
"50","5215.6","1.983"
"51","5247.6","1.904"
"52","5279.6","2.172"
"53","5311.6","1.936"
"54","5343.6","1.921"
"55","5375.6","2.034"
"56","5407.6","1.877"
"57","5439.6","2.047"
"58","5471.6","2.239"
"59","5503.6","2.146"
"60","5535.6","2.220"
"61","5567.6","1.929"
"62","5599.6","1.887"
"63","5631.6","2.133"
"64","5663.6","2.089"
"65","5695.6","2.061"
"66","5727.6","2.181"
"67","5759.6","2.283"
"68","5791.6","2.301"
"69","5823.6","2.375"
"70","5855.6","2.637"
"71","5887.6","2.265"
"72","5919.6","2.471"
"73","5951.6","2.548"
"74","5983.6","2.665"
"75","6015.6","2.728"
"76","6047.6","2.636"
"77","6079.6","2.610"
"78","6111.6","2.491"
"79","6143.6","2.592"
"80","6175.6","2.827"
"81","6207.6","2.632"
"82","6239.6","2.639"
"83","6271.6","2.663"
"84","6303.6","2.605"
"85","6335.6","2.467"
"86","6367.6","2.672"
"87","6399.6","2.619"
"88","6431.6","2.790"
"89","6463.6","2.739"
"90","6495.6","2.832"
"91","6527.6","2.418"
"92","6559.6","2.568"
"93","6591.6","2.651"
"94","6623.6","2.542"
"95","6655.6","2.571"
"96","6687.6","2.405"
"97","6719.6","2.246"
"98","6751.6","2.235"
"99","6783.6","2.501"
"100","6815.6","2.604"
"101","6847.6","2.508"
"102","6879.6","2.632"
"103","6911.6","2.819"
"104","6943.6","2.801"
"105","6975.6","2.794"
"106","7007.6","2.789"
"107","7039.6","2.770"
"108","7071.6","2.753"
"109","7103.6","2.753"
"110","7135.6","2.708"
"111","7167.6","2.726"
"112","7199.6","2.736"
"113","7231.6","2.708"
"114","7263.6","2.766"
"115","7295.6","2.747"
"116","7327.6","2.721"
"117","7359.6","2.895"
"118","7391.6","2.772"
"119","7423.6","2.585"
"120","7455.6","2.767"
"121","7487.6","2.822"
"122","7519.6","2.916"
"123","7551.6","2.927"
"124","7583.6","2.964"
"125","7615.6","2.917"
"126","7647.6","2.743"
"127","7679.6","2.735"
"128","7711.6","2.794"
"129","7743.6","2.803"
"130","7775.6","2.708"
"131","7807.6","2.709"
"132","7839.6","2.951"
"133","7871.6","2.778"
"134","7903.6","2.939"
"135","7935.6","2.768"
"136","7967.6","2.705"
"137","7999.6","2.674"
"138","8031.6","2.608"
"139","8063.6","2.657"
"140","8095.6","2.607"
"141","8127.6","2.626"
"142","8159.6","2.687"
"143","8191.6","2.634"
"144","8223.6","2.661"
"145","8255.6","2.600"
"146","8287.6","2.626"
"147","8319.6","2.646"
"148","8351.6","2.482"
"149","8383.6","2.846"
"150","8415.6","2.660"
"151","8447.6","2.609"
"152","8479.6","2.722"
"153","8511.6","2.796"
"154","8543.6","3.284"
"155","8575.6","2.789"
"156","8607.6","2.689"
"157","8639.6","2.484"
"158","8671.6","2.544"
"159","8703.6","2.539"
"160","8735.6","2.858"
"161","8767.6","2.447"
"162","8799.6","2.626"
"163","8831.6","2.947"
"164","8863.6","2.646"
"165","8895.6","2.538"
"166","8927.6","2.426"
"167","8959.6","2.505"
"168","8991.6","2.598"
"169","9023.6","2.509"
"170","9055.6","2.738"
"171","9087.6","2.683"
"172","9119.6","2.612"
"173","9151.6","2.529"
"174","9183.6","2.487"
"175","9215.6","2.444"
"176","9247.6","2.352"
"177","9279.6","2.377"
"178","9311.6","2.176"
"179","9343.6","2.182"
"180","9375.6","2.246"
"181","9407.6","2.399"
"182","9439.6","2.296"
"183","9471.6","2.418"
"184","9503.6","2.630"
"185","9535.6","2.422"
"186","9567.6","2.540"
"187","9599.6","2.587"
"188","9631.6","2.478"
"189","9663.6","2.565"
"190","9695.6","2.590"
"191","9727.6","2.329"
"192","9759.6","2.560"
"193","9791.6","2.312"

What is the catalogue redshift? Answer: 0.299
